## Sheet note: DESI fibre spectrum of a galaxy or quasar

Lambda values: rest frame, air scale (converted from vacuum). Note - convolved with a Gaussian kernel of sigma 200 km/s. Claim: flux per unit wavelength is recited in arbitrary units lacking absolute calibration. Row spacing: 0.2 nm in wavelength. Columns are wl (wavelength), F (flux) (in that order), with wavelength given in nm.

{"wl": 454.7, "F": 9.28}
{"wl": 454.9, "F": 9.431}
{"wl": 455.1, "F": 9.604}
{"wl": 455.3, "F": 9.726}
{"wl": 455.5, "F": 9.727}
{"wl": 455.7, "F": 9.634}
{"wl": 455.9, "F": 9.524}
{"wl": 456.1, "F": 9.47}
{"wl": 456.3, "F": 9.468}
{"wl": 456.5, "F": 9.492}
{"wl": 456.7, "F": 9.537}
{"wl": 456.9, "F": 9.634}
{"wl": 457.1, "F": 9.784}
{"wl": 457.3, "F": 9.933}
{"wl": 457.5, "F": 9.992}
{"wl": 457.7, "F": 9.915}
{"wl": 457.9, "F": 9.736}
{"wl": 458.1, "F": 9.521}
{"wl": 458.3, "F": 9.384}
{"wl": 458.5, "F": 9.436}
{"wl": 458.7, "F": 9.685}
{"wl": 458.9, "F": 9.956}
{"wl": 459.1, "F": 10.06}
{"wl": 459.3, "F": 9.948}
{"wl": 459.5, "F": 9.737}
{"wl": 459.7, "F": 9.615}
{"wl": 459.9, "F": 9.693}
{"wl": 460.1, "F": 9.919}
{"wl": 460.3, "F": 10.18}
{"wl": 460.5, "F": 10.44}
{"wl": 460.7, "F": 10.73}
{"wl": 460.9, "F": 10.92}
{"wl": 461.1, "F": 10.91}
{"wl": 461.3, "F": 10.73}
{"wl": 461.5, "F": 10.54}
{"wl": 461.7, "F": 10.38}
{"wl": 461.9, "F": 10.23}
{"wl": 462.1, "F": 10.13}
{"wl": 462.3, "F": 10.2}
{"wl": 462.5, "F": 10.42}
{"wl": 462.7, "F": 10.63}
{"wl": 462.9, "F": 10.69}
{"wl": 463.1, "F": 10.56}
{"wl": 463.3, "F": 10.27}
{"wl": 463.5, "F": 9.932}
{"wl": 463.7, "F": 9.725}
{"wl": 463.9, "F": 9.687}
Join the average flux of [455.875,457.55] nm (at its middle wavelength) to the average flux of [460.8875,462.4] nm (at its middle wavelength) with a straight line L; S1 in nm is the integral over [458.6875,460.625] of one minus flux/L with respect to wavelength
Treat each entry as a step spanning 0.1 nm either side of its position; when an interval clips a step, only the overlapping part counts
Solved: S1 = 0.04 nm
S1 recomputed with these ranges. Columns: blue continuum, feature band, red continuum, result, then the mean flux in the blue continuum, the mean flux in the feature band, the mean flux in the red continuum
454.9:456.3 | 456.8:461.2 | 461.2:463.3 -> 0.030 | 9.59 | 9.96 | 10.4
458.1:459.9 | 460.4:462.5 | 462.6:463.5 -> -0.072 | 9.71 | 10.5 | 10.5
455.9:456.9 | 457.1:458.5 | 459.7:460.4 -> -0.011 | 9.51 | 9.73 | 9.89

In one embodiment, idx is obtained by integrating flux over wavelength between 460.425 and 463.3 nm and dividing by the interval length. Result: 10.5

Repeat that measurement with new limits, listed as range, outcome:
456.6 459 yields 9.71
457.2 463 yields 10.1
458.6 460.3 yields 9.85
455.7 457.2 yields 9.56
